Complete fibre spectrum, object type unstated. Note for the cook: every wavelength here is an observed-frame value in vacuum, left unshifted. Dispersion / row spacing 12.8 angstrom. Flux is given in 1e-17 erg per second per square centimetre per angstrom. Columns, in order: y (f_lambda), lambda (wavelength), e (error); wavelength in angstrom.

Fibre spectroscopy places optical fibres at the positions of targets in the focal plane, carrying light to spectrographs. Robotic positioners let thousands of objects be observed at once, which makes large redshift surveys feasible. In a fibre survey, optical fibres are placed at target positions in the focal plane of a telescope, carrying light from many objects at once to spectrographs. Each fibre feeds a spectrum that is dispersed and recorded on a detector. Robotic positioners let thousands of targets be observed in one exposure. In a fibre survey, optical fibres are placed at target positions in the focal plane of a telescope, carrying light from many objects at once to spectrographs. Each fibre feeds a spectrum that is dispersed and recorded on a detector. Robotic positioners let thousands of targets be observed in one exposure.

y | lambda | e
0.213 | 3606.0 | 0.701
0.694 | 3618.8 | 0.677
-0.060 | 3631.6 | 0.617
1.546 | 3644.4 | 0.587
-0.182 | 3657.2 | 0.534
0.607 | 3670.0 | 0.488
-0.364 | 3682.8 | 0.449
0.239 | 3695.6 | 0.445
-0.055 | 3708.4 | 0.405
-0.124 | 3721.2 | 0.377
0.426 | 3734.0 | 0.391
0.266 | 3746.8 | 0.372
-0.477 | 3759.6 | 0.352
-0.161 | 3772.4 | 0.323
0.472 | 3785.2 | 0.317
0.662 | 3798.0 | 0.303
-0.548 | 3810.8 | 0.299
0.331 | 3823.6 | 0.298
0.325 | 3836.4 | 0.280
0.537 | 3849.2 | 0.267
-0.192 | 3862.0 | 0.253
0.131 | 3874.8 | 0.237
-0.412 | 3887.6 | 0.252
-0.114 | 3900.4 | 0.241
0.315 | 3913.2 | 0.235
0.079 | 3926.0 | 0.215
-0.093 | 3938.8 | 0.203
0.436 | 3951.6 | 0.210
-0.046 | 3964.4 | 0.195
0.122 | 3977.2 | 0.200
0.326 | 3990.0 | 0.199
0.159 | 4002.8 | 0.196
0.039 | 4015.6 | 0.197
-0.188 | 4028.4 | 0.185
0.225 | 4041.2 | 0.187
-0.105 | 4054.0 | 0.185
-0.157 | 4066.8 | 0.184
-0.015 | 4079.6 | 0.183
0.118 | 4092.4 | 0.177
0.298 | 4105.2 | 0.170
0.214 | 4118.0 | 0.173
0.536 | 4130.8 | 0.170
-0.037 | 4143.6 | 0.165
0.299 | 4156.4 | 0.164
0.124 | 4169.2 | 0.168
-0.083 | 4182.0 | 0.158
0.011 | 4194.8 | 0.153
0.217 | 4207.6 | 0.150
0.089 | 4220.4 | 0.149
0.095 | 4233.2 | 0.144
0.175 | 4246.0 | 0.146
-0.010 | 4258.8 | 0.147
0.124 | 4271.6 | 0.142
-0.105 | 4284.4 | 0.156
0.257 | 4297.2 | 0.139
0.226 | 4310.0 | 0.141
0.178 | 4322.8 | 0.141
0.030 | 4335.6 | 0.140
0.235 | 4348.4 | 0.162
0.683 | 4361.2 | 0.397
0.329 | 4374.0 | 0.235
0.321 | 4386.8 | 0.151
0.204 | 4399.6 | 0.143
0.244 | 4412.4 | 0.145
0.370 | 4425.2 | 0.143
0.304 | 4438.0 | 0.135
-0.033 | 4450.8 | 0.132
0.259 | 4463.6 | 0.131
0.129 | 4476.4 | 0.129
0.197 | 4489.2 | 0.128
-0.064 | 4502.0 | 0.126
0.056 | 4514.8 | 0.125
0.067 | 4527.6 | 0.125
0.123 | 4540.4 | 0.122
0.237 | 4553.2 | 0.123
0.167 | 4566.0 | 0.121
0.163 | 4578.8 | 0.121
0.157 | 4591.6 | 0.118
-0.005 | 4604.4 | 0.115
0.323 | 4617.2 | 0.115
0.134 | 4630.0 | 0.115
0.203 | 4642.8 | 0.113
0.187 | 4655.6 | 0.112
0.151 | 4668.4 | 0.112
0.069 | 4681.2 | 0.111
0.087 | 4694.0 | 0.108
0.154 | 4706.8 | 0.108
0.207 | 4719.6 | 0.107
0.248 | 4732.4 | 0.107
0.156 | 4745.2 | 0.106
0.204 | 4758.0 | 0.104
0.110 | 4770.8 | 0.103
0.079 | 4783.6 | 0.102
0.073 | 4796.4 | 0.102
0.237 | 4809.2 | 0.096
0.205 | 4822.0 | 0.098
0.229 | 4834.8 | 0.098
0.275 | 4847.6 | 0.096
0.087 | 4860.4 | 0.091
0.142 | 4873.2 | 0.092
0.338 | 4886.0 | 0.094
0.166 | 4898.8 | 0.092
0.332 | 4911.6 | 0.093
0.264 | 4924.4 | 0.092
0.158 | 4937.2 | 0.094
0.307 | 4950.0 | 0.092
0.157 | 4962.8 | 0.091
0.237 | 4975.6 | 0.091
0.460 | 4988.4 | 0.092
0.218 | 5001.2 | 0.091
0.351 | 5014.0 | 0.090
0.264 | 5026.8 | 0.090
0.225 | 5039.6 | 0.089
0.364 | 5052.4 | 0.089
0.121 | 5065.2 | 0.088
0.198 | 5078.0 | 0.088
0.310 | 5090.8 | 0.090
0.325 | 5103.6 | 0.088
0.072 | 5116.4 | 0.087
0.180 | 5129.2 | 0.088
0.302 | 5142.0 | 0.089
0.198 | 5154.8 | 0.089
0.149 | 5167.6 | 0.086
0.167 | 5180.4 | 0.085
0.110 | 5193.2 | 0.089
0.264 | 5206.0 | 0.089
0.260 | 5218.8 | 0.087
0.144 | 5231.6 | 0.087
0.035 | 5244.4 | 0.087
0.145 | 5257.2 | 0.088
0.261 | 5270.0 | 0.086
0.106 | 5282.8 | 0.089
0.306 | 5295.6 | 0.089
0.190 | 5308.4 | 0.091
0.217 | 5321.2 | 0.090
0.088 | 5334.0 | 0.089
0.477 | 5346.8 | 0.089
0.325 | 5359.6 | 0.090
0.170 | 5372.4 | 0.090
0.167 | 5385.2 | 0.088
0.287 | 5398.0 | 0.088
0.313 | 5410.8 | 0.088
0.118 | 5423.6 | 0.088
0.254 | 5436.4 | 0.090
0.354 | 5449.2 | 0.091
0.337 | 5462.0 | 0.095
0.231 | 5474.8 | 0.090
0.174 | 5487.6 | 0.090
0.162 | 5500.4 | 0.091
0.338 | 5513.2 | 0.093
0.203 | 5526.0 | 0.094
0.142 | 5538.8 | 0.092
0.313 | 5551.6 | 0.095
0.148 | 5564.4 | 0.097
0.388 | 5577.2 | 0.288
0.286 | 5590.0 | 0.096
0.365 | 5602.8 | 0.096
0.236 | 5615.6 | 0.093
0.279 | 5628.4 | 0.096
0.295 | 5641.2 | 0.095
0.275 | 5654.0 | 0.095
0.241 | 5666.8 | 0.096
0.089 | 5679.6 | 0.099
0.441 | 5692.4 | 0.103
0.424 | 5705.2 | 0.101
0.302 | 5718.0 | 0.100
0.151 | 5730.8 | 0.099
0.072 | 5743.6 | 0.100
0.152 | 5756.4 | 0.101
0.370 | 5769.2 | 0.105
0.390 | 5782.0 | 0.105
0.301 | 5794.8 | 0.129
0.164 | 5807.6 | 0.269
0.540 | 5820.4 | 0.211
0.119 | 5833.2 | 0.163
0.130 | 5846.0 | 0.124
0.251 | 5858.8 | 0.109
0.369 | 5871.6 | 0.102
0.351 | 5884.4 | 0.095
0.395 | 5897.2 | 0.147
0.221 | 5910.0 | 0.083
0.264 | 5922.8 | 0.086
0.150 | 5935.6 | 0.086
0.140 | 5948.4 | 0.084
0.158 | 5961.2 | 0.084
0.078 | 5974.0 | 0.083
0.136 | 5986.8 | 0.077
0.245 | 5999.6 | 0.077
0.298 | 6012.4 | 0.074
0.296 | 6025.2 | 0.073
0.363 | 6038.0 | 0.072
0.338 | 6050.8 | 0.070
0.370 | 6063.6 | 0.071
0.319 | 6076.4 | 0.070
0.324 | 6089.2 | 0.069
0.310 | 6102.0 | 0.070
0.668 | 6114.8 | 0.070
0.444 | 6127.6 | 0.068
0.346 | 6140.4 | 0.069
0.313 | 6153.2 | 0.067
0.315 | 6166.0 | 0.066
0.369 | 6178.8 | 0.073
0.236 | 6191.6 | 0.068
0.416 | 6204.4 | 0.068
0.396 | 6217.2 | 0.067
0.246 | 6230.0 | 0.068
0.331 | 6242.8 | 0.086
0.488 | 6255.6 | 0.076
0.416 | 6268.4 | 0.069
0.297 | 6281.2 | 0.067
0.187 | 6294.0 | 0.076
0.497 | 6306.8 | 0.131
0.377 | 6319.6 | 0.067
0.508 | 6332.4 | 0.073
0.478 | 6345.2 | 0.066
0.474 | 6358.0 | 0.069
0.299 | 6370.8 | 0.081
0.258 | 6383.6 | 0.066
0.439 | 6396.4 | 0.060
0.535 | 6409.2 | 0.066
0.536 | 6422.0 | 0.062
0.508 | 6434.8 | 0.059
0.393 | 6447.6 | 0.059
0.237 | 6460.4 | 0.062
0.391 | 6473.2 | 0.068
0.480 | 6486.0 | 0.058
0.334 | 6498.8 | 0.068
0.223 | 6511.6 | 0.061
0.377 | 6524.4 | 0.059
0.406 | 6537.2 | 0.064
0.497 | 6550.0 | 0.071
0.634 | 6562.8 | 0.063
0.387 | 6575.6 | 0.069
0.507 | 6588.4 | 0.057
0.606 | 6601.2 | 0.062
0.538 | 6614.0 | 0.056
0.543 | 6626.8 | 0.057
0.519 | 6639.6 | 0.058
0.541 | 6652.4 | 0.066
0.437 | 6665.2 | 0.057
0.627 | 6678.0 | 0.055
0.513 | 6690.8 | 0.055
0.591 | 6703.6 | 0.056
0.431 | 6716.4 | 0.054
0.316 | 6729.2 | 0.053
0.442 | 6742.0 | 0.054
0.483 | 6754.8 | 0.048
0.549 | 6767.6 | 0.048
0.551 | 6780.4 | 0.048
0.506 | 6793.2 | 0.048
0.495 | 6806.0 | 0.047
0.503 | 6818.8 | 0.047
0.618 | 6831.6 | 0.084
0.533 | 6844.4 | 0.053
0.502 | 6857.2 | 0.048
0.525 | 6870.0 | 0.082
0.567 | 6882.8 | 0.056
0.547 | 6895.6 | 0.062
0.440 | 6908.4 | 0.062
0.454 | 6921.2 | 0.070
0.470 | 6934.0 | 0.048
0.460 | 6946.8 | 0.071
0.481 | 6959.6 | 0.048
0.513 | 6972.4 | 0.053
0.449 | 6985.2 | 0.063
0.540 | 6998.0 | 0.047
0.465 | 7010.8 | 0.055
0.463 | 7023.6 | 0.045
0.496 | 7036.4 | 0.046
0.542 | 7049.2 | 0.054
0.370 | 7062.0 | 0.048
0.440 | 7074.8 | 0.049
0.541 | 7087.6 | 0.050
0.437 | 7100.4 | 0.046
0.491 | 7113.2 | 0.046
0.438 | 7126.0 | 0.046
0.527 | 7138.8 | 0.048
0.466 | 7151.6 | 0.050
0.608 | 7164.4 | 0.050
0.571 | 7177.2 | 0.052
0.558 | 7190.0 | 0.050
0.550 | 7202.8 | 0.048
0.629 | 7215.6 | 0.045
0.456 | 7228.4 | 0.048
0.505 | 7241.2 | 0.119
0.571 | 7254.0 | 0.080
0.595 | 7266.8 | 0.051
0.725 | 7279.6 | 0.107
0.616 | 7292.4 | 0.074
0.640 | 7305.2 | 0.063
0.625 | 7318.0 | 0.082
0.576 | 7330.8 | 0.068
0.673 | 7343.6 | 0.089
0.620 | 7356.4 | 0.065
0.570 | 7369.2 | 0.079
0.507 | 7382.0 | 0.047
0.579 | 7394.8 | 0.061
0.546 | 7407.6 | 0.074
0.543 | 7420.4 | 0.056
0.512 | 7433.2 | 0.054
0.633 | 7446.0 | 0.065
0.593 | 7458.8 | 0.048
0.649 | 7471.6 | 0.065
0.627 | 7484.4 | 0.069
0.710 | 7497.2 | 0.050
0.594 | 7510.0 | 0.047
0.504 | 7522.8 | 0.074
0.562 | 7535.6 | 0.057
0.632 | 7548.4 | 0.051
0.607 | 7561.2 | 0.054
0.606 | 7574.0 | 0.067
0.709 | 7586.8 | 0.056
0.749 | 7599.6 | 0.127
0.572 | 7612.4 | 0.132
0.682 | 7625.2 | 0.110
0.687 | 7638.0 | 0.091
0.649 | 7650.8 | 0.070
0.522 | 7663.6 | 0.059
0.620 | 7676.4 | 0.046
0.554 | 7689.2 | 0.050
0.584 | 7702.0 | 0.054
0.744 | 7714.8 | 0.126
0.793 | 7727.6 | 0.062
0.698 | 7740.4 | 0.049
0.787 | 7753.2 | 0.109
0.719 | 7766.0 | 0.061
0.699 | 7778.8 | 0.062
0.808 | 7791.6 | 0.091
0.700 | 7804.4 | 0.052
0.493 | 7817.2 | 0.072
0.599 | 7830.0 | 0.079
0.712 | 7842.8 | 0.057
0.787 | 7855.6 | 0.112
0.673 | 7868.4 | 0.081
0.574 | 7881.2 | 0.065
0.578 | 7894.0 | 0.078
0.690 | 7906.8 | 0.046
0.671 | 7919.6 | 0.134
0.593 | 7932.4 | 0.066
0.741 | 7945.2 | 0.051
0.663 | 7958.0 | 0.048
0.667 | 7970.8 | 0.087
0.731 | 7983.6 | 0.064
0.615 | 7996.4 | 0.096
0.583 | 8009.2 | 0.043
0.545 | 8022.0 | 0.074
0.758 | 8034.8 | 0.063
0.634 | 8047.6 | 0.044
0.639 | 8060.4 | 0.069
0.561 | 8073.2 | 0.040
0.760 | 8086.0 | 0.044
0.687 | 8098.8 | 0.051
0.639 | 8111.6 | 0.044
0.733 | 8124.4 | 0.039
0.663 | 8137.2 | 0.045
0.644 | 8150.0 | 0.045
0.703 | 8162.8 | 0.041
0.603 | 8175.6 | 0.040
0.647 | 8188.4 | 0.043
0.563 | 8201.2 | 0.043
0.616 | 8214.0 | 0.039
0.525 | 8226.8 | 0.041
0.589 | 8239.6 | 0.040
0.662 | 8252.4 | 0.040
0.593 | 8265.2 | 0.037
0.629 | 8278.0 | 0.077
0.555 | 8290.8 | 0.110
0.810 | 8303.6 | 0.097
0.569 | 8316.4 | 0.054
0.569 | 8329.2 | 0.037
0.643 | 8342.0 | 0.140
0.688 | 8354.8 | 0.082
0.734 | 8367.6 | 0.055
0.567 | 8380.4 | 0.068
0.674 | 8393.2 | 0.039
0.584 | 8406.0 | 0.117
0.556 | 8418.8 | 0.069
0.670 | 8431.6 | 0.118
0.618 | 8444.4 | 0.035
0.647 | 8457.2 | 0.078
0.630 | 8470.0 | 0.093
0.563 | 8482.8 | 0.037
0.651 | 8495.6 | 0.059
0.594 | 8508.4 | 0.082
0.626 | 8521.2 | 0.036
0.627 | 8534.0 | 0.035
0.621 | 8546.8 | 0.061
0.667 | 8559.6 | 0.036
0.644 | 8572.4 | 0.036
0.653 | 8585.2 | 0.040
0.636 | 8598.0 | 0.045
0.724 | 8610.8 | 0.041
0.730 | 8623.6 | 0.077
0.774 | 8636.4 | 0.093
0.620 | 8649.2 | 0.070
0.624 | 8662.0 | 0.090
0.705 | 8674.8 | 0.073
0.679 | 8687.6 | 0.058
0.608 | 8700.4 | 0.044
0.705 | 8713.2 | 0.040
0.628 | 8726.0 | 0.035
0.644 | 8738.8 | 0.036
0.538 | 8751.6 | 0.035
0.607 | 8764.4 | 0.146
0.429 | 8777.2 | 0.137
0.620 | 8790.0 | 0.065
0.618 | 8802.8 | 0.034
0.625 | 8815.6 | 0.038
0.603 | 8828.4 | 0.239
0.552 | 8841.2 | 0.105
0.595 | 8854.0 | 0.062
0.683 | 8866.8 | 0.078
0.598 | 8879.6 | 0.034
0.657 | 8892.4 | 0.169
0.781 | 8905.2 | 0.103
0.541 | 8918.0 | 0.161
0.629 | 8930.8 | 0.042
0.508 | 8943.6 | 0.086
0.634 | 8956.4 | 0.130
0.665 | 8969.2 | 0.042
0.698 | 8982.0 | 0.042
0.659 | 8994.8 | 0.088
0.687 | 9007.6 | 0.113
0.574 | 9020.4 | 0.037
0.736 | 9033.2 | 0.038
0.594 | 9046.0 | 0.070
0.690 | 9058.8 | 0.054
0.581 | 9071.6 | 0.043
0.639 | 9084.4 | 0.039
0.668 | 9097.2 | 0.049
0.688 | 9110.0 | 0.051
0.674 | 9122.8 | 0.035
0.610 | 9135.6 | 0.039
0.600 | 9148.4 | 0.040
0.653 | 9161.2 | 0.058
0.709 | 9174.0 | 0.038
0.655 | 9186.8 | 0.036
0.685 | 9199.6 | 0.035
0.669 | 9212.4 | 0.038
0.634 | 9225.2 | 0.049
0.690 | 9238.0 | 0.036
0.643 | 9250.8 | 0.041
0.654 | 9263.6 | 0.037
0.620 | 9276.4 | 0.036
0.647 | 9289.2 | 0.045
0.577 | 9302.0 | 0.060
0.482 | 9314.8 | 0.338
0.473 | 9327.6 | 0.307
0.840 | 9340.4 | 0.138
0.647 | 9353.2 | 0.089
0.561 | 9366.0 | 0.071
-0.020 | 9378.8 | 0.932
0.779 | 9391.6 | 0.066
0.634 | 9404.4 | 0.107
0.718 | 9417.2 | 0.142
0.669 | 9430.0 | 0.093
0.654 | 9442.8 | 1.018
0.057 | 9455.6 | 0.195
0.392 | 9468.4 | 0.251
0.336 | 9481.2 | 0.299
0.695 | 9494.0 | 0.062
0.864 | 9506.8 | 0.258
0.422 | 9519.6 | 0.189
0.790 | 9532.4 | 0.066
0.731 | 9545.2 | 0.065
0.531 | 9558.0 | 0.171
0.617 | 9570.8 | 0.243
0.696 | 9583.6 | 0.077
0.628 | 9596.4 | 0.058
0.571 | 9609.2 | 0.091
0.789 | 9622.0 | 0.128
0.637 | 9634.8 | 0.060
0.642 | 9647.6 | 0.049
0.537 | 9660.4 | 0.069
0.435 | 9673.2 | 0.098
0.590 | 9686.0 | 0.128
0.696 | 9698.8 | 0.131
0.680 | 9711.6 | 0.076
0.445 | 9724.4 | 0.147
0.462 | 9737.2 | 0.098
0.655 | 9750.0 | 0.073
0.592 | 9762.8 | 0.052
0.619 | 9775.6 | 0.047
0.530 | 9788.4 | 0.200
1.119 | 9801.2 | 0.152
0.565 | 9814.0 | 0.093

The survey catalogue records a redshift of 0.64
